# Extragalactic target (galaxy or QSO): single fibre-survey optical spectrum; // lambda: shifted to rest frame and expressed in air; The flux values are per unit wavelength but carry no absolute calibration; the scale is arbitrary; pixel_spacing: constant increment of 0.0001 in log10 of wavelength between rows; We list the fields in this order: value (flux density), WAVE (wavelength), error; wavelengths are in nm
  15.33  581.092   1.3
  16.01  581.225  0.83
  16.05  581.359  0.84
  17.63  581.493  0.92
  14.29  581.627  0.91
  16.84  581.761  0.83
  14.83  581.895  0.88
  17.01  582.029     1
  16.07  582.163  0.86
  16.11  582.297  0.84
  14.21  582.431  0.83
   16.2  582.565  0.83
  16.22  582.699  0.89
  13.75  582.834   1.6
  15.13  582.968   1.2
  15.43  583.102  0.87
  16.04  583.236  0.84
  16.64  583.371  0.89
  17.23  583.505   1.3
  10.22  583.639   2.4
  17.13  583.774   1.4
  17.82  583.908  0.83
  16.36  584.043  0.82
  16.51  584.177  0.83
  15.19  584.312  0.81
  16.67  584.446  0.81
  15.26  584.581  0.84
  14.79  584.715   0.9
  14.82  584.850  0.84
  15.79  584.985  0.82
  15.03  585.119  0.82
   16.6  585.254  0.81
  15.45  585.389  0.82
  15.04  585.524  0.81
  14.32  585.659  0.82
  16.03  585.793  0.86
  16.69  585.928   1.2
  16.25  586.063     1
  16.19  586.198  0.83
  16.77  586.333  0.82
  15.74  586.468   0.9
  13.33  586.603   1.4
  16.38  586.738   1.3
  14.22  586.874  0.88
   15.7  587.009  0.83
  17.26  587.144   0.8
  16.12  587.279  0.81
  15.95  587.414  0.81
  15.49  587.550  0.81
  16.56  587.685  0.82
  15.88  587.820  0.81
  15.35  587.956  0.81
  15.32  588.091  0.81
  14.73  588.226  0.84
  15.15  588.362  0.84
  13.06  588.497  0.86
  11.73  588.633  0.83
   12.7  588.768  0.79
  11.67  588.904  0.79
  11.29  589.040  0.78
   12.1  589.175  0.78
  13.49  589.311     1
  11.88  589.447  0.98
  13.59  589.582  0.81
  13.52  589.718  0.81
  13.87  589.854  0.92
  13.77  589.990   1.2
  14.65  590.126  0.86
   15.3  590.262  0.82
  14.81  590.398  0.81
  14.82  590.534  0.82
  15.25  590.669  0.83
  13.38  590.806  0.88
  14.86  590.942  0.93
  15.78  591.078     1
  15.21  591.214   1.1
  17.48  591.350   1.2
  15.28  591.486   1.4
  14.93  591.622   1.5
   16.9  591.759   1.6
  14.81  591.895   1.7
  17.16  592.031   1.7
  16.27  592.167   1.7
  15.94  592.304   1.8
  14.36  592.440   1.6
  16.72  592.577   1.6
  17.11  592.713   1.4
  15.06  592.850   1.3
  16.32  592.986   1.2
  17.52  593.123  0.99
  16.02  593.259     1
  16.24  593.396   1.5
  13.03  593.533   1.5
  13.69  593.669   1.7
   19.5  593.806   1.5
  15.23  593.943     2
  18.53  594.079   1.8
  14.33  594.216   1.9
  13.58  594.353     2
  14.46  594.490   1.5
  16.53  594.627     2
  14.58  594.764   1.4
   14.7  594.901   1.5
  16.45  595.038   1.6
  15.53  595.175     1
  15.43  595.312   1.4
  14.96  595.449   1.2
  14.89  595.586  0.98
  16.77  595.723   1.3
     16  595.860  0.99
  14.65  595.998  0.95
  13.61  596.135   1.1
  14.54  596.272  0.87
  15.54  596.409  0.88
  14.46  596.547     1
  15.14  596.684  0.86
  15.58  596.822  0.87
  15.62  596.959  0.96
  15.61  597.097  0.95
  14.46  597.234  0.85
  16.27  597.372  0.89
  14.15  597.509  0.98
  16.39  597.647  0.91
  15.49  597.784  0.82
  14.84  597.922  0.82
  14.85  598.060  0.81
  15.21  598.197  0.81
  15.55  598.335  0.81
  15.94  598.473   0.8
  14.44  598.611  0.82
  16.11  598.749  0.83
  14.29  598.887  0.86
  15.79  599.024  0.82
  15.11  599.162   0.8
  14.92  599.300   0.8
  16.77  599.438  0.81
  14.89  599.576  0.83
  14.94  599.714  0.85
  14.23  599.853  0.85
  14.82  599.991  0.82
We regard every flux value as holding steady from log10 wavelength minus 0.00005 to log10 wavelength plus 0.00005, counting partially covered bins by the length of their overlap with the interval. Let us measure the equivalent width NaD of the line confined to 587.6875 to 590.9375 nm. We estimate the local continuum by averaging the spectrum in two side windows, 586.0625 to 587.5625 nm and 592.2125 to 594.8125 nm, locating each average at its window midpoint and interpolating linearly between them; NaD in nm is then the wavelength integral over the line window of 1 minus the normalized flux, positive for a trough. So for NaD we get 0.39 nm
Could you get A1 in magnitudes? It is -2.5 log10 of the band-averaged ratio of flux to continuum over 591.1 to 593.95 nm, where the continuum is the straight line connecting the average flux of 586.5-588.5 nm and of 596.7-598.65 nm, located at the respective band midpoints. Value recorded -0.04 mag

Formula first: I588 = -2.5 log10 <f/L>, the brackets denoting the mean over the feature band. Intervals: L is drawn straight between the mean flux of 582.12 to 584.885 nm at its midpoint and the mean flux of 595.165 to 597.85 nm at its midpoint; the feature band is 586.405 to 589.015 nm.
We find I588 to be 0.050 mag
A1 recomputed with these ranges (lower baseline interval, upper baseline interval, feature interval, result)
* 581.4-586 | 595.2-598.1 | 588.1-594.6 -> 0.04 mag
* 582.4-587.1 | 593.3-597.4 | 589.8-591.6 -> 0.03 mag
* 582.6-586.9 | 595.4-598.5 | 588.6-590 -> 0.22 mag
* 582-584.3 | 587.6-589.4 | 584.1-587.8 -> -0.07 mag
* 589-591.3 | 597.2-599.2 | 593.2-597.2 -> -0.04 mag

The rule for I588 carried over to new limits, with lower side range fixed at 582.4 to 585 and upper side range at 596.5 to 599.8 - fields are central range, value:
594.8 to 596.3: 0.01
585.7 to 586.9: -0.02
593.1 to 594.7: -0.02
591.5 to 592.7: -0.04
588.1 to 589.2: 0.19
